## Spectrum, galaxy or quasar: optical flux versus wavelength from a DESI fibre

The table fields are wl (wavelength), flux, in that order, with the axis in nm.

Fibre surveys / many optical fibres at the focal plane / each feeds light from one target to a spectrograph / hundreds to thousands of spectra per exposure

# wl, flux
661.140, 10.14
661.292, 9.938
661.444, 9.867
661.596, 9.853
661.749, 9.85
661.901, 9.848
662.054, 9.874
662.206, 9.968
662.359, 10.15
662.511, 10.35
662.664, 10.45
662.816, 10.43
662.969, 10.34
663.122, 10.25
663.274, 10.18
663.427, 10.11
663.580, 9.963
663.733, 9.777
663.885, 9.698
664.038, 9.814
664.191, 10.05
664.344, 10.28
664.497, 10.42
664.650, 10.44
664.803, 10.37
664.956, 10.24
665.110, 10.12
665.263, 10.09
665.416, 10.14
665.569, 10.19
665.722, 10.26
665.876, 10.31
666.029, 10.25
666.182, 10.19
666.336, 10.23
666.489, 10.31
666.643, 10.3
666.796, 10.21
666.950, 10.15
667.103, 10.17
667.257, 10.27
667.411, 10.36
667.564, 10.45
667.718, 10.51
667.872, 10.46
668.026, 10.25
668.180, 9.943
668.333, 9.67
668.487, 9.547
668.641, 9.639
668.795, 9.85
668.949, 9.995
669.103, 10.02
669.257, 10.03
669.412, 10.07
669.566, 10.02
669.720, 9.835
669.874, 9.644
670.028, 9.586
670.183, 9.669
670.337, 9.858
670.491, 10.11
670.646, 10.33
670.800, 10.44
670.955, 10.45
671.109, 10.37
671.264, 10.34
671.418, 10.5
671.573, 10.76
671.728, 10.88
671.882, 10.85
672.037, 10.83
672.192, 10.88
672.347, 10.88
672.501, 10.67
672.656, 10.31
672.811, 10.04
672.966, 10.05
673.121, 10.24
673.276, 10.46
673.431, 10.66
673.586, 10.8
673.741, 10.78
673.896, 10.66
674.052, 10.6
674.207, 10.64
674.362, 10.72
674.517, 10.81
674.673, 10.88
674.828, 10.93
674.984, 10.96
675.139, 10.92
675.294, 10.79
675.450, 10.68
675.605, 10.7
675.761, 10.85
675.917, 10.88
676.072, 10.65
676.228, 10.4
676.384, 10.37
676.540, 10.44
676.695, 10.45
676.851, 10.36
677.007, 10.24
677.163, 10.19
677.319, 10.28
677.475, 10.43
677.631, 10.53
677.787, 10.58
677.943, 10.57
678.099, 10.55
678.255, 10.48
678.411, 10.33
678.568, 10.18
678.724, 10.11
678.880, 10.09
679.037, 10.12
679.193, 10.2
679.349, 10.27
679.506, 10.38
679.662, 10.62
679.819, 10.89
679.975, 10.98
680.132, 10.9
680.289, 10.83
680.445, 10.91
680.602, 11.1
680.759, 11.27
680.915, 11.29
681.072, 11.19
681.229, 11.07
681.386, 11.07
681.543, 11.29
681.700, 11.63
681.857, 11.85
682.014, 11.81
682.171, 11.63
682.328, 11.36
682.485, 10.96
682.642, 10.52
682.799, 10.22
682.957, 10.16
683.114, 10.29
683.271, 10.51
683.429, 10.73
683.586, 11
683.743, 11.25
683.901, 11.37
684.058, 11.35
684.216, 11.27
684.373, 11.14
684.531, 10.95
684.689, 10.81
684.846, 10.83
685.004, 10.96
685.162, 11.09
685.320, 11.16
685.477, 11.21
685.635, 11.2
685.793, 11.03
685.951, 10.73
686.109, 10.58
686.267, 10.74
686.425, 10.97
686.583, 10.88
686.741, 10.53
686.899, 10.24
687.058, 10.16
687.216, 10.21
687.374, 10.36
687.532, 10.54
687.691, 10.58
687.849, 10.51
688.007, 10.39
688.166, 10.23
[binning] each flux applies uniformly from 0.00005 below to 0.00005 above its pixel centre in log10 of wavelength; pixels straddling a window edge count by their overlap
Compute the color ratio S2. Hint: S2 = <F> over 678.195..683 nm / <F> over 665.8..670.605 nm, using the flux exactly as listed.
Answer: 1.08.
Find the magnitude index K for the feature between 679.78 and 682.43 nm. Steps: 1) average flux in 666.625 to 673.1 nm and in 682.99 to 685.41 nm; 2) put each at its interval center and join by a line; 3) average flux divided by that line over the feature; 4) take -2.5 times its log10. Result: -0.04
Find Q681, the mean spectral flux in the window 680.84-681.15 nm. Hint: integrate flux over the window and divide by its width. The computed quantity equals 11.2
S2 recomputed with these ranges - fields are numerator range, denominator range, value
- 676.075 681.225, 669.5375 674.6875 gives 1.01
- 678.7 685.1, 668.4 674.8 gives 1.06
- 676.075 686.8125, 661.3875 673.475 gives 1.06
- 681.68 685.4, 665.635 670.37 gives 1.10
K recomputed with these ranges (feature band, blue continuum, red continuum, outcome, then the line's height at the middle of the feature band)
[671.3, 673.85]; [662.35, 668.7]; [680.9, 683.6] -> -0.007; 10.5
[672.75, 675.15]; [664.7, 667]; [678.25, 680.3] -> -0.028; 10.4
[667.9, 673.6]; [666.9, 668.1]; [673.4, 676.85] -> 0.028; 10.5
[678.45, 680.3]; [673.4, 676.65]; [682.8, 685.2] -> 0.036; 10.8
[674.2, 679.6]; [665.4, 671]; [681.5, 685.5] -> 0.013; 10.6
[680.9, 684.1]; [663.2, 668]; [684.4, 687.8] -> -0.041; 10.7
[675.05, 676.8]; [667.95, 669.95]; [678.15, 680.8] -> -0.033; 10.3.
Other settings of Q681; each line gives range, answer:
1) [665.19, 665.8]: 10.2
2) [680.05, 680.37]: 10.9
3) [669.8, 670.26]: 9.63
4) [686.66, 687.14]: 10.3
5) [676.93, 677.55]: 10.3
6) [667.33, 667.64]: 10.4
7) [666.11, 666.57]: 10.2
